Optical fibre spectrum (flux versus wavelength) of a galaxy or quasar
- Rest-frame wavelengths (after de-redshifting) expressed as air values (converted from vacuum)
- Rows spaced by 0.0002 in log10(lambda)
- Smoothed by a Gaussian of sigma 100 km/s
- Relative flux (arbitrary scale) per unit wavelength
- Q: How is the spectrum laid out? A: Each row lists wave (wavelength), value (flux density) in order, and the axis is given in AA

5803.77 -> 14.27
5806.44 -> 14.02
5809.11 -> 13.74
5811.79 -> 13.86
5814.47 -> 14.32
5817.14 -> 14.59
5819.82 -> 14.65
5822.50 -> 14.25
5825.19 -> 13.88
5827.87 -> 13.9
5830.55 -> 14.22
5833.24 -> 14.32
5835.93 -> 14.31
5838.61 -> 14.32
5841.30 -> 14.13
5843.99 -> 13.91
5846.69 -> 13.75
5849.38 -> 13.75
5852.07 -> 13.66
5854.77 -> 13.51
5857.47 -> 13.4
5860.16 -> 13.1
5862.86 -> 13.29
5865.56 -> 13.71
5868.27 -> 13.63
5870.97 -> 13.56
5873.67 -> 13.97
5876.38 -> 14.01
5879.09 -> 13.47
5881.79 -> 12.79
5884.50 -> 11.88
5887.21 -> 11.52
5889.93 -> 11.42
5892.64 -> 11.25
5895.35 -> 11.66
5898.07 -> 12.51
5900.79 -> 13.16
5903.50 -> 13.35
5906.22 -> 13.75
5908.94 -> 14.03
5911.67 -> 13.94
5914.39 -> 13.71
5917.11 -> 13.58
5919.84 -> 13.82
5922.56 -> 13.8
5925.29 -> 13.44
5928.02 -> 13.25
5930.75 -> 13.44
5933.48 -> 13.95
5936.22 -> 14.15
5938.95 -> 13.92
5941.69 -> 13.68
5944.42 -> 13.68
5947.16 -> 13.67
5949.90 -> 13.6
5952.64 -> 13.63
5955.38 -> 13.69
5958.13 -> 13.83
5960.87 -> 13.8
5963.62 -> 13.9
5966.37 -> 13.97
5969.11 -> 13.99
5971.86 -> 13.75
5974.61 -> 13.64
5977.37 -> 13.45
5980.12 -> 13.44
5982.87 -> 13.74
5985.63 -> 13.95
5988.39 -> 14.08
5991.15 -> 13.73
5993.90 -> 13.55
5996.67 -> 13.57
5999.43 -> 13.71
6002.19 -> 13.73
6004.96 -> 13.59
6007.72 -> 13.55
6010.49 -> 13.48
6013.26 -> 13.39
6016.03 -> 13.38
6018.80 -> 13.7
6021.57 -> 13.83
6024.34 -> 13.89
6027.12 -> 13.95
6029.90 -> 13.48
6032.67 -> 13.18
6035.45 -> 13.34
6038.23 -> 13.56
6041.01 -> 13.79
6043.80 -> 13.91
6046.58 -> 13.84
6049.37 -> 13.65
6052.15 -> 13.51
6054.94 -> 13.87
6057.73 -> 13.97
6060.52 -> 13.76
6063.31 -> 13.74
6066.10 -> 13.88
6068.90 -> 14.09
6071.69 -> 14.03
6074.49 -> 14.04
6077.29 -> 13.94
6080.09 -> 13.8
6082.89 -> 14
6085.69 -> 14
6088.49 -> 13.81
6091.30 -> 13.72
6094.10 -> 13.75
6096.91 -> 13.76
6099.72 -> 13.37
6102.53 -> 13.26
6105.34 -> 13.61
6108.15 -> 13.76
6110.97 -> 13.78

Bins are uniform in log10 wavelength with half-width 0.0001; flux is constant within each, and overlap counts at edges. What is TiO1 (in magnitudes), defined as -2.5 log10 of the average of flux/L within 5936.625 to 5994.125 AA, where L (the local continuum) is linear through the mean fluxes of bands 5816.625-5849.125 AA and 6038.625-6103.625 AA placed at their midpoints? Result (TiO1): 0.02 mag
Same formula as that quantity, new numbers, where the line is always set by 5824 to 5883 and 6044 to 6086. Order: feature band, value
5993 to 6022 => 0.021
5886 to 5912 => 0.096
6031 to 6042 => 0.031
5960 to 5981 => 0.006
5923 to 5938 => 0.011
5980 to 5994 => 0.002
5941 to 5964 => 0.008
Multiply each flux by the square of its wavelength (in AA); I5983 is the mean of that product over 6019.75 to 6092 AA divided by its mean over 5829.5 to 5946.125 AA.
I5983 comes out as 1.09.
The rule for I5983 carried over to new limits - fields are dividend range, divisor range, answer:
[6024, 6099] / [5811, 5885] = 1.07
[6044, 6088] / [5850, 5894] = 1.14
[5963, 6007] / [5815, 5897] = 1.07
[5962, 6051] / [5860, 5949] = 1.07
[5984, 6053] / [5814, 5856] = 1.03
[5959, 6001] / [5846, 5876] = 1.05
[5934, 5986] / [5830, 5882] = 1.04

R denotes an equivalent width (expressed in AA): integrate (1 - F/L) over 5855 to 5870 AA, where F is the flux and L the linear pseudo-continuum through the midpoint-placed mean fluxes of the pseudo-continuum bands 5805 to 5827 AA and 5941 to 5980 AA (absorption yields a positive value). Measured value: 0.6 AA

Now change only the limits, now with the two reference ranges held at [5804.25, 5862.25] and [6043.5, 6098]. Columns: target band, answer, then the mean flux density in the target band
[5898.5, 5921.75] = 0.52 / 13.6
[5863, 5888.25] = 1.37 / 13.2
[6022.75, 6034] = 0.20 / 13.6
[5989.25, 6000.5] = 0.19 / 13.7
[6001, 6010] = 0.18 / 13.6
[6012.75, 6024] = 0.21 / 13.6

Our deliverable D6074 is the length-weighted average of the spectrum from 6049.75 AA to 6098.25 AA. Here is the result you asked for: 13.9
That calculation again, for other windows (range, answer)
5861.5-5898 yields 12.8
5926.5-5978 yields 13.7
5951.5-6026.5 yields 13.7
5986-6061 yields 13.7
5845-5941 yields 13.3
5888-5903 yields 12.1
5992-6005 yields 13.6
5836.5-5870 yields 13.7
